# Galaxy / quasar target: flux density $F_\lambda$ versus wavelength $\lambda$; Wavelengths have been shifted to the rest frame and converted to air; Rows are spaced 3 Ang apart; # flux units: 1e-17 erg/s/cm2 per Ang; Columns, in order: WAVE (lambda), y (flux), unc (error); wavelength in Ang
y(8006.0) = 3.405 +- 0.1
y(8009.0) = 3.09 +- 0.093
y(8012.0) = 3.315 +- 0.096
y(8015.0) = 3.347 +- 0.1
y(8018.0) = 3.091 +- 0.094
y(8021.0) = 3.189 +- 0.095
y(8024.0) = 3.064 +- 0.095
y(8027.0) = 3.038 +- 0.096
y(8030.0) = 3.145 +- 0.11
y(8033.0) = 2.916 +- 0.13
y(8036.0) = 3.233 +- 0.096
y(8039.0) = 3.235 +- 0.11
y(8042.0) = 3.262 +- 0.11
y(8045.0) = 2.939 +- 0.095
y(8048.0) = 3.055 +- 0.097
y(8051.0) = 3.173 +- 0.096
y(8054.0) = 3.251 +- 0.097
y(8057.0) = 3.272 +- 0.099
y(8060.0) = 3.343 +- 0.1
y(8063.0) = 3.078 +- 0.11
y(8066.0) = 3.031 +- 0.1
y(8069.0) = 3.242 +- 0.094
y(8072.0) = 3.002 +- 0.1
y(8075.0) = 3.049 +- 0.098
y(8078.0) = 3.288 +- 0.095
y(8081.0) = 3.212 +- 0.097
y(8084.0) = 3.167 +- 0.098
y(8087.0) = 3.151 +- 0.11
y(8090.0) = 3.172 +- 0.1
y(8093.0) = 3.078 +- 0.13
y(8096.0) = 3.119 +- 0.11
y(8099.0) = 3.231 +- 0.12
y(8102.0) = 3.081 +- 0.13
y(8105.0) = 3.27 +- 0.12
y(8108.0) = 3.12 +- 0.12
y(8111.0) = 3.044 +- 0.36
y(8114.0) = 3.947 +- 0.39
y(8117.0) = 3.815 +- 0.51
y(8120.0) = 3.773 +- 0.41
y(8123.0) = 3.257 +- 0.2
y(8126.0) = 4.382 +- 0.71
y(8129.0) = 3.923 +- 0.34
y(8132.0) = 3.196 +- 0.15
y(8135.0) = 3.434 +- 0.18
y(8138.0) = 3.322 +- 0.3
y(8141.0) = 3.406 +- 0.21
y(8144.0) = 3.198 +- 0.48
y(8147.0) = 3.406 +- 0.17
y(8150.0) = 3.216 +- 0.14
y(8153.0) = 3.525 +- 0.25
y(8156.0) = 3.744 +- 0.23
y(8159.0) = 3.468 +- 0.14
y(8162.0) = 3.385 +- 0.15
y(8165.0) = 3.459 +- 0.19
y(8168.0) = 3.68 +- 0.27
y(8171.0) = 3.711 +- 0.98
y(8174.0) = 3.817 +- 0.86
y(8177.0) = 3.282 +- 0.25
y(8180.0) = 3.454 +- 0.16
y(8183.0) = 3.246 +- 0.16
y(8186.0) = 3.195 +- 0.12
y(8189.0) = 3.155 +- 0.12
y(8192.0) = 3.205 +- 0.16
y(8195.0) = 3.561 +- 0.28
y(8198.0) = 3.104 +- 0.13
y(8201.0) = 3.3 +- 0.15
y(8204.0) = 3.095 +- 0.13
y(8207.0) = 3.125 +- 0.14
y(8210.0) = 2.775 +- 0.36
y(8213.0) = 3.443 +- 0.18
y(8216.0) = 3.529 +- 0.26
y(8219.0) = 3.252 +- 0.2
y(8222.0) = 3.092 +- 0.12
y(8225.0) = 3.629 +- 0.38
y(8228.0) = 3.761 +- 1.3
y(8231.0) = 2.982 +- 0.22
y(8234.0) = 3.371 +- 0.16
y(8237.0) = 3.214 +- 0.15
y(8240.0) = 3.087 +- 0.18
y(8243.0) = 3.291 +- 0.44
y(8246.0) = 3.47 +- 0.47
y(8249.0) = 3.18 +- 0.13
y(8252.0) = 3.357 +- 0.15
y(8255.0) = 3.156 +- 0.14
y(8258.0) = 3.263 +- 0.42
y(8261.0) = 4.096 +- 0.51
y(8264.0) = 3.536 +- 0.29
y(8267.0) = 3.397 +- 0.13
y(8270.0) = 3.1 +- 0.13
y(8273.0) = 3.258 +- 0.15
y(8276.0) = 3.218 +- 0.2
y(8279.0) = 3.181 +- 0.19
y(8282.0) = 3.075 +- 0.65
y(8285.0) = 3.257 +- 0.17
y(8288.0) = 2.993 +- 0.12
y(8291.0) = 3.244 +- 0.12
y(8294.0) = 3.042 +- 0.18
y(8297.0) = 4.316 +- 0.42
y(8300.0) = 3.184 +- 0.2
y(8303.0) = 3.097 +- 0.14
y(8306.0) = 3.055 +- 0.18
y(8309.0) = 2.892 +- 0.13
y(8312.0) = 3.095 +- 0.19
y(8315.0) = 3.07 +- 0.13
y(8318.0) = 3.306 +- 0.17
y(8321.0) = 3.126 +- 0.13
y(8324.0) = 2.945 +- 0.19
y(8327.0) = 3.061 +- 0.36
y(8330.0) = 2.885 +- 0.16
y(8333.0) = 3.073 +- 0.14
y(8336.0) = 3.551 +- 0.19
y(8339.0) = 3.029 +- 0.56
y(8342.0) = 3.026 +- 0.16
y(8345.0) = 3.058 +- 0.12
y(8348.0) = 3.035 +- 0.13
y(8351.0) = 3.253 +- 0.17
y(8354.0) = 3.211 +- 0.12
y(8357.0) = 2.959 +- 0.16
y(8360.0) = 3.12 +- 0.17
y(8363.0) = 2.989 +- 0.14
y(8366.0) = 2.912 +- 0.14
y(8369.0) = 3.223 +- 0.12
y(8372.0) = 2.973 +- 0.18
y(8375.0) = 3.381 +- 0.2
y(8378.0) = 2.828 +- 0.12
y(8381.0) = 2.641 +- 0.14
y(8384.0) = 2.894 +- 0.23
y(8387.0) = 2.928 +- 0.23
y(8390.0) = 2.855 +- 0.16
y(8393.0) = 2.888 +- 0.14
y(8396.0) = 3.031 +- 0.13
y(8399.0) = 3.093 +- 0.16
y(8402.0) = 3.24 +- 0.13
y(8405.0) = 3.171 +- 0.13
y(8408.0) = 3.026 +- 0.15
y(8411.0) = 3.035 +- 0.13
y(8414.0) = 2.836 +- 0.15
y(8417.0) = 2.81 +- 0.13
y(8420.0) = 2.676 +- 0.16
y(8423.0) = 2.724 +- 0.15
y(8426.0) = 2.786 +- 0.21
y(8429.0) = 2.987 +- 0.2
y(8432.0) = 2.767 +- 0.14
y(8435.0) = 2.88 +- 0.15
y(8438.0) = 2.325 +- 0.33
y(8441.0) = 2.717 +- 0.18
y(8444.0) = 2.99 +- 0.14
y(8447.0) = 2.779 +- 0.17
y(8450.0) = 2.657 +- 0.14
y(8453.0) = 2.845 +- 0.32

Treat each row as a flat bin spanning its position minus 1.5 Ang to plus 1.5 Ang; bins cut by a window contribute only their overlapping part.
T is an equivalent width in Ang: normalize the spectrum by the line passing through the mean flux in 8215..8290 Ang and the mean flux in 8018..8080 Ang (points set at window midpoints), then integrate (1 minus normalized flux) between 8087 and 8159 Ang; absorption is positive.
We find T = -4.8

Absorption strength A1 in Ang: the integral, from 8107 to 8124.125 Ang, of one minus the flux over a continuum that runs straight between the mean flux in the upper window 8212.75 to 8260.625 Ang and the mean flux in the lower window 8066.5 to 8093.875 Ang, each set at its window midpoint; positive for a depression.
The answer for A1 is -1.7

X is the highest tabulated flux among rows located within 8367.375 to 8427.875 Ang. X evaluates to 3.381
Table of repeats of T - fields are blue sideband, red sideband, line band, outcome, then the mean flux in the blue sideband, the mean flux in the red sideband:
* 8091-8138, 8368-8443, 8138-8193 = -1.2 Ang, 3.44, 2.91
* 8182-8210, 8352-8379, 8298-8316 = 0.1 Ang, 3.2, 3.07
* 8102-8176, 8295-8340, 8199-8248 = 1.2 Ang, 3.51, 3.18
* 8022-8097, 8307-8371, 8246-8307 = -4.1 Ang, 3.14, 3.09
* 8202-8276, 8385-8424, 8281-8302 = -0.7 Ang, 3.31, 2.95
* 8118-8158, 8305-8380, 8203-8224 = 1.0 Ang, 3.52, 3.08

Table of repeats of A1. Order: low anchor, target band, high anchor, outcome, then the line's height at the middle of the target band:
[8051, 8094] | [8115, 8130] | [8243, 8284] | -2.9 Ang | 3.21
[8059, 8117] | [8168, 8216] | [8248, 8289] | -0.9 Ang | 3.26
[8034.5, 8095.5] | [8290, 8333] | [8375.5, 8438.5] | -2.8 Ang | 2.97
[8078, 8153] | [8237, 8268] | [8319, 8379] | -1.7 Ang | 3.2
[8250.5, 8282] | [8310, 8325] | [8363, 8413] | 0.4 Ang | 3.2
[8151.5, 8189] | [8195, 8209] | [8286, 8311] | 1.0 Ang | 3.42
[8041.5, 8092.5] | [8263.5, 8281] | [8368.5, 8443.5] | -1.5 Ang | 3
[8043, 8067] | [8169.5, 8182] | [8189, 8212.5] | -1.5 Ang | 3.17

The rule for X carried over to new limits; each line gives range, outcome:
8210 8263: 4.096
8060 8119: 3.947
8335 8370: 3.551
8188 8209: 3.561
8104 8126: 4.382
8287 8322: 4.316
